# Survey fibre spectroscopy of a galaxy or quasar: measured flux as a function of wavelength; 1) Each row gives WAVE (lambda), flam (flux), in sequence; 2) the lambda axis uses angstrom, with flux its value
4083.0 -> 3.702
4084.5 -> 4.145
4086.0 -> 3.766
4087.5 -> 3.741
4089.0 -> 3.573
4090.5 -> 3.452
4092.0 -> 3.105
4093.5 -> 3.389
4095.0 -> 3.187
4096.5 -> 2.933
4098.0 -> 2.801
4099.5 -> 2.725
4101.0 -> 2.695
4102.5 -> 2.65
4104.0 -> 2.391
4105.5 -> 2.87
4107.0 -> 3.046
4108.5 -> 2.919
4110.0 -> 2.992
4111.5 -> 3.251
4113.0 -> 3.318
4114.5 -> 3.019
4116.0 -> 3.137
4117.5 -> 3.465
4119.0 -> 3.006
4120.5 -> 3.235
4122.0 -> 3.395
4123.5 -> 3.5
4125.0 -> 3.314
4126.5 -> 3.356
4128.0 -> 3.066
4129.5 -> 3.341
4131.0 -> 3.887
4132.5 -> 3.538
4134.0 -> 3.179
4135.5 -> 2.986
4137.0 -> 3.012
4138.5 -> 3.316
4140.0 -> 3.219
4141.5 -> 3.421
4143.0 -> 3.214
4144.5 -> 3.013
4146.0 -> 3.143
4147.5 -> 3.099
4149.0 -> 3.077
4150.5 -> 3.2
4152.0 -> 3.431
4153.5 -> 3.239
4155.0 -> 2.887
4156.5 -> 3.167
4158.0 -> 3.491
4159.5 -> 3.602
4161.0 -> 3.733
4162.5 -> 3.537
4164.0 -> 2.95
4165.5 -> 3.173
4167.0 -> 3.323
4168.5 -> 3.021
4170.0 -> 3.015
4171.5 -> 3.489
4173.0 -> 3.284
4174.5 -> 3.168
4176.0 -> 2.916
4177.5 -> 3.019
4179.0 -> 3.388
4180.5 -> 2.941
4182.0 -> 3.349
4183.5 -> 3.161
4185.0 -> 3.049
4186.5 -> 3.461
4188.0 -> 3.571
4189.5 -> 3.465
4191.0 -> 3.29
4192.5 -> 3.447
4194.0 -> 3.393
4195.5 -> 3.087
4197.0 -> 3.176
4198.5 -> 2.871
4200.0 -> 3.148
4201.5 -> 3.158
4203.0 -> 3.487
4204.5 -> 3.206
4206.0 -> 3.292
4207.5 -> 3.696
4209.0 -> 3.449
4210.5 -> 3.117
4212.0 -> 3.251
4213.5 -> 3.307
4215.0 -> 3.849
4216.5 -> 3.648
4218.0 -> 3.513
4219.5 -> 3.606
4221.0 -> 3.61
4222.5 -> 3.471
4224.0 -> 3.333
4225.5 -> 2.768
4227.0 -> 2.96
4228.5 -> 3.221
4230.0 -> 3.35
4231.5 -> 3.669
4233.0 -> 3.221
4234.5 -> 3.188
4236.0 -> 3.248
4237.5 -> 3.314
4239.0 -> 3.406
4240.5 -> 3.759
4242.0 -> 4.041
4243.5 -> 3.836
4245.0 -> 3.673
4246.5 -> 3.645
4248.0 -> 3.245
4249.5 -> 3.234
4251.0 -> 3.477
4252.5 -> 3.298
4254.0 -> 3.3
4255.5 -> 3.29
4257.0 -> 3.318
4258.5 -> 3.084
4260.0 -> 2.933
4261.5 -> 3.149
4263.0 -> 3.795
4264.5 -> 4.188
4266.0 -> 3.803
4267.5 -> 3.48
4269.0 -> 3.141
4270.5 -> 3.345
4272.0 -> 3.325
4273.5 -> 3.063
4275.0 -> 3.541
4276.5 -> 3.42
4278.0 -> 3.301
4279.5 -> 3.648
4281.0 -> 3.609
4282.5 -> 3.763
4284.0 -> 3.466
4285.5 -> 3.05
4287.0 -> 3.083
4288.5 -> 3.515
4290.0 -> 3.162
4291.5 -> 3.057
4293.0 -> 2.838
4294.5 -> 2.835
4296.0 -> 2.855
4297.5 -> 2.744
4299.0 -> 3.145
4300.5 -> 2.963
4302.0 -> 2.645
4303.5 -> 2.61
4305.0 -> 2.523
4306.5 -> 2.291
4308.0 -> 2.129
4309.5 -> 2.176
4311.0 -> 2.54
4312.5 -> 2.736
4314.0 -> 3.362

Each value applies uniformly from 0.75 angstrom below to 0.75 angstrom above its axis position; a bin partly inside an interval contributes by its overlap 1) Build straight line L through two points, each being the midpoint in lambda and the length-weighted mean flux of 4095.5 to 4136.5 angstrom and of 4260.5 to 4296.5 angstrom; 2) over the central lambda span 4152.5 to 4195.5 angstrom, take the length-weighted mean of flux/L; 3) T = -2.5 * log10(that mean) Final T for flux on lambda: -0.02 mag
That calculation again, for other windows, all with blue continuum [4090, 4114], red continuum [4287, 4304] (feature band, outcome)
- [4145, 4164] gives -0.11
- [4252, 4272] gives -0.15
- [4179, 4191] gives -0.11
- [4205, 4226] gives -0.16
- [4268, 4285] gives -0.16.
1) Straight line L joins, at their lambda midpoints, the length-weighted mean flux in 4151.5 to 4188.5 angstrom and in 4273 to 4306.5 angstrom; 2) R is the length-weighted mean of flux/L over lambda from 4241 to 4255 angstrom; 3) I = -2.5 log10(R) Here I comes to -0.12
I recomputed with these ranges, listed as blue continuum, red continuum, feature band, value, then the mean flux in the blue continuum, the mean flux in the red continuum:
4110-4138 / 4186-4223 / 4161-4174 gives 0.03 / 3.27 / 3.38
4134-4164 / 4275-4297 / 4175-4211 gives 0.00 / 3.24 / 3.26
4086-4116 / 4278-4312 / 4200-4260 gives -0.14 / 3.08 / 2.95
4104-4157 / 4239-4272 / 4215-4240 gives 0.01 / 3.2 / 3.47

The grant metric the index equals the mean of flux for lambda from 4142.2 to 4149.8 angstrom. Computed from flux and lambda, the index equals 3.11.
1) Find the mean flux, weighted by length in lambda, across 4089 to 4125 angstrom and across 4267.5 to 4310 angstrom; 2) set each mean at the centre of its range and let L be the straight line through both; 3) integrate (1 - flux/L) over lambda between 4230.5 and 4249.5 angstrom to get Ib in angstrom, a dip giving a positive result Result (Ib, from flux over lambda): -2.8 angstrom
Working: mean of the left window 3.08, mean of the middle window 3.51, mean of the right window 3.06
